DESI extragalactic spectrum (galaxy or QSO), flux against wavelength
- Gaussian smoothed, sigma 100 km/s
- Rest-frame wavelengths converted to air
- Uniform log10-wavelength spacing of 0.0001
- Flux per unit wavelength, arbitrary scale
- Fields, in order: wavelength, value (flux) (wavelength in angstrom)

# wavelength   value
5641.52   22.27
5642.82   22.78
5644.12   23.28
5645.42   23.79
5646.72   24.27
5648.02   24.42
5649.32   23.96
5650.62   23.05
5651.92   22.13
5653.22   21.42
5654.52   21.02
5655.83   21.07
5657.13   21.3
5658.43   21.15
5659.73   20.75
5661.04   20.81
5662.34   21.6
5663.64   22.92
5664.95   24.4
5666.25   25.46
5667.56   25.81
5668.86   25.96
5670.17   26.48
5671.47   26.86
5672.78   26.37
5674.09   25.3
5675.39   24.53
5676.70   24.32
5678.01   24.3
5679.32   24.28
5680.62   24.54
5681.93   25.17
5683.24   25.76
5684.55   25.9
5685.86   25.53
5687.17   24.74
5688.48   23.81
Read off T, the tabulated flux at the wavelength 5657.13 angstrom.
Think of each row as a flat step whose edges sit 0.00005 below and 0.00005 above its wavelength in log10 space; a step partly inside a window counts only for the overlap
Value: 21.3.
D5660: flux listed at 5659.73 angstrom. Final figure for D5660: 20.75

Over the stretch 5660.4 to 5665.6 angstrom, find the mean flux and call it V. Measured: 22.5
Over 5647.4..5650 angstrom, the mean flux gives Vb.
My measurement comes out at 24.2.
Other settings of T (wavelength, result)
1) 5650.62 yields 23.05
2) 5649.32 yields 23.96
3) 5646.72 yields 24.27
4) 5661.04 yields 20.81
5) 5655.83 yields 21.07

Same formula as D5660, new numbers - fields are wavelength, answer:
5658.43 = 21.15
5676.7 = 24.32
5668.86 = 25.96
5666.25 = 25.46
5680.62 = 24.54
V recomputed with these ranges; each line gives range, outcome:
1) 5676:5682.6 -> 24.5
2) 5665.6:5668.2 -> 25.6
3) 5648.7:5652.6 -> 23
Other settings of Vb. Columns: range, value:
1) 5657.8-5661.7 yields 20.9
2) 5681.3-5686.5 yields 25.6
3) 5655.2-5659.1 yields 21.2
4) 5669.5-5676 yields 25.9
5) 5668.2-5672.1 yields 26.5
